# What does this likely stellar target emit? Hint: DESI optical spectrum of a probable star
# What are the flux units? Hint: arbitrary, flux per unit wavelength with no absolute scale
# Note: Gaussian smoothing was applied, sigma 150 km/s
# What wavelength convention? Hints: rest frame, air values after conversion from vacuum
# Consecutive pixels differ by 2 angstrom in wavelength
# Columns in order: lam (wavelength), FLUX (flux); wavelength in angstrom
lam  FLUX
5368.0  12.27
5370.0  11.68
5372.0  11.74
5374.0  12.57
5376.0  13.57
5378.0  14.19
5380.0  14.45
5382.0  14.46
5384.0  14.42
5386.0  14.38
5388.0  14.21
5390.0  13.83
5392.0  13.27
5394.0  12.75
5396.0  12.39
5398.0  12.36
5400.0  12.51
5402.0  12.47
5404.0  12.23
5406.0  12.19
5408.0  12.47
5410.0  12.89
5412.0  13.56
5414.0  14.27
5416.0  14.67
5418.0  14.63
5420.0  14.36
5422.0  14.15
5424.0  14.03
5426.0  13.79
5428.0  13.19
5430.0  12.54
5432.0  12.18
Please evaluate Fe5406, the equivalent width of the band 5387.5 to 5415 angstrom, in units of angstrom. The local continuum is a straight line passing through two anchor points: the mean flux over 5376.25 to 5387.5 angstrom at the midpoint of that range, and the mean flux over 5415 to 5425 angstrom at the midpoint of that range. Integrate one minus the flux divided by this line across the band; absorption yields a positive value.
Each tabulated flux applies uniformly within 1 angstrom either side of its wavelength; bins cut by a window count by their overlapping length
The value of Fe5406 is 2.7 angstrom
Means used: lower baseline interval 14.3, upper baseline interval 14.4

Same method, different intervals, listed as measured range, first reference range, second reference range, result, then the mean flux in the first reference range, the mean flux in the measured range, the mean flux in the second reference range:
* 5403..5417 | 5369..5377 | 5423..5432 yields -0.2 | 12.4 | 13.2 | 13.3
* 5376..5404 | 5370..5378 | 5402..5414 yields -1.6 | 12.7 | 13.5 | 12.8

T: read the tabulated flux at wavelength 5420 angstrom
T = 14.36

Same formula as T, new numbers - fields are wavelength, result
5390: 13.83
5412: 13.56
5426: 13.79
